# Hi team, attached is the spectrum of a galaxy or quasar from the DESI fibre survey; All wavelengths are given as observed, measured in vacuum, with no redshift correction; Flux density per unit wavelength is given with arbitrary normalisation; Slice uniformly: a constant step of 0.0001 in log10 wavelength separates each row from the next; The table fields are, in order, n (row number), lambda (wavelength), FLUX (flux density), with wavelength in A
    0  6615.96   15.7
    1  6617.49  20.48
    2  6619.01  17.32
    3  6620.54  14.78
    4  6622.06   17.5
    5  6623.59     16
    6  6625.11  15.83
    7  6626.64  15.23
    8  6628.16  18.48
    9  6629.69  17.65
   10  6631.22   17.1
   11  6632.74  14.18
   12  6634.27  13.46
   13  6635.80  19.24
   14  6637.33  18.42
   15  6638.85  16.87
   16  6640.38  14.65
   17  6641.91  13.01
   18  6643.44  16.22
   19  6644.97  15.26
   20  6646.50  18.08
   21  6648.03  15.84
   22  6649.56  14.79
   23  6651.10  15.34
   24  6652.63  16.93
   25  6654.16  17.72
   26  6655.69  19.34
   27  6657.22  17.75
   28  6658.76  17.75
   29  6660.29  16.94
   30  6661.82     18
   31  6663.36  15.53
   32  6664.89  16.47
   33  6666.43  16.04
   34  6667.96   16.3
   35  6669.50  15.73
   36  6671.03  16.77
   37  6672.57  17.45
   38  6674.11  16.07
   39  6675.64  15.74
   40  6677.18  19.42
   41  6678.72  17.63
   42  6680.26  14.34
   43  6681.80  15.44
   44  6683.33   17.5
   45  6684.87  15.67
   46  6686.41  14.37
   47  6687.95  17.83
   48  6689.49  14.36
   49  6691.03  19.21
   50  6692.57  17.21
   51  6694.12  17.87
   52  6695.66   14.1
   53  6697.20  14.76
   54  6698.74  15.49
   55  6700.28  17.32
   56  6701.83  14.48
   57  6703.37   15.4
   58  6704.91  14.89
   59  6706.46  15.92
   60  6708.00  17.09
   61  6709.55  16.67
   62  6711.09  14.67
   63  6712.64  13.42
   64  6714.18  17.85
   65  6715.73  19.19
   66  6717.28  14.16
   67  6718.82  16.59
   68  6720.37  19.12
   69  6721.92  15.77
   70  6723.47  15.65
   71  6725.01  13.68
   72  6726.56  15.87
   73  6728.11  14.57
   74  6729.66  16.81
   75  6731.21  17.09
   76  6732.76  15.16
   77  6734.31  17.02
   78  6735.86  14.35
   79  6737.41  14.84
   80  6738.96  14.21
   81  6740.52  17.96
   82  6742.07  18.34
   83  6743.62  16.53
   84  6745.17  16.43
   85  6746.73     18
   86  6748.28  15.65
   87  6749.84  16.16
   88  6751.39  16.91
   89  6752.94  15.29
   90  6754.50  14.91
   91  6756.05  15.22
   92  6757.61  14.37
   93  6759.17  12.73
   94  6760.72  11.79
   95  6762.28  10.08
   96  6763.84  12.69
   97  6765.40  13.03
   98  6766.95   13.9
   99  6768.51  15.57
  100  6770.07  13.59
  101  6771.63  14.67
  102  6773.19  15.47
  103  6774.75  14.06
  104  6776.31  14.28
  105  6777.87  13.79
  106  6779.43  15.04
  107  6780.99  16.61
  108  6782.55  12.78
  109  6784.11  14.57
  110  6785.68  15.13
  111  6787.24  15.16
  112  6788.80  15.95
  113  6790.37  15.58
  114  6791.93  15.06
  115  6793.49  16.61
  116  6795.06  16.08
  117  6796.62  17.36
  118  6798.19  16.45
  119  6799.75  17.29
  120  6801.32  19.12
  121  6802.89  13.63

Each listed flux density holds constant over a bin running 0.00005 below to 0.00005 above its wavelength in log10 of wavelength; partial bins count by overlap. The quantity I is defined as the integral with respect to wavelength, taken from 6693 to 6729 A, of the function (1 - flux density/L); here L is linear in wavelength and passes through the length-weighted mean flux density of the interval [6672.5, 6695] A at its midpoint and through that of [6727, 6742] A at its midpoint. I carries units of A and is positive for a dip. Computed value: 0.8 A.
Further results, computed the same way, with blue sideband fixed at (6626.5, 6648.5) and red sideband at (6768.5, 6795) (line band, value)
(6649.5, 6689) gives -1.7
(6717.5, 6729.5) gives -0.3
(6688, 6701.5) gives -0.5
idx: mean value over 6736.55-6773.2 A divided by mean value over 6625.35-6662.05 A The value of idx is 0.9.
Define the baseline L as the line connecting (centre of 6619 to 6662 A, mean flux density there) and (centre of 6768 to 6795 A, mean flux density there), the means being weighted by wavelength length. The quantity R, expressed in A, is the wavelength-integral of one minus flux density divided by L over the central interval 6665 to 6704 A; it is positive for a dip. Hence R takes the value -0.6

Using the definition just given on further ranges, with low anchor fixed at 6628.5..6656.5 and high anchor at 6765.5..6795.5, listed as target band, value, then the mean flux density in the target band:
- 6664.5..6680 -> -0.6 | 16.7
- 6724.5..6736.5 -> -0.2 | 15.6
